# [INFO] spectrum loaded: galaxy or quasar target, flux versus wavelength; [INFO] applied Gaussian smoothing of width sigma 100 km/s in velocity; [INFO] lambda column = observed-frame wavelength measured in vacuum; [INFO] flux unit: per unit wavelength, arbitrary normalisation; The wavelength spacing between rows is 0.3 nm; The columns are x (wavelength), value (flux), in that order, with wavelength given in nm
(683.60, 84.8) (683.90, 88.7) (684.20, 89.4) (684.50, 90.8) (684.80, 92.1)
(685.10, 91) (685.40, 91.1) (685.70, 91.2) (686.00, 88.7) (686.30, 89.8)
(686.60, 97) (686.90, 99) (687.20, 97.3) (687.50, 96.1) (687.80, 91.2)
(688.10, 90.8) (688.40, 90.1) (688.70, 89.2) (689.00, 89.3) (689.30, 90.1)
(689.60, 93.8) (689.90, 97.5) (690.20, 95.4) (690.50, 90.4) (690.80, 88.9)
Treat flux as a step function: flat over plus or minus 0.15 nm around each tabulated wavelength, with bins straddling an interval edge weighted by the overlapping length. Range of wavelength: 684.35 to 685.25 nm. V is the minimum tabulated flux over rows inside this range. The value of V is 90.8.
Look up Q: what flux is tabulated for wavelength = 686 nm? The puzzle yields 88.7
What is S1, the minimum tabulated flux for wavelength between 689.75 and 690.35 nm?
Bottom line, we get 95.4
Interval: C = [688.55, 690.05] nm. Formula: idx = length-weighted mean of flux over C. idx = 92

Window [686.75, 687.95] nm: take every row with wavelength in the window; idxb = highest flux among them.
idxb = 99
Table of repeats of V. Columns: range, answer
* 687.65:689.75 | 89.2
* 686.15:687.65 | 89.8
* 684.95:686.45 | 88.7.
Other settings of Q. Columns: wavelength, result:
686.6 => 97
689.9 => 97.5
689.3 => 90.1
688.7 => 89.2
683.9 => 88.7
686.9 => 99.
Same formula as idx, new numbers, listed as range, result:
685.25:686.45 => 90.2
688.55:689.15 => 89.3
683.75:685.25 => 90.4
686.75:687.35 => 98.1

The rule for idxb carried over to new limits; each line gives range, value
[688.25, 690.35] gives 97.5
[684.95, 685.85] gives 91.2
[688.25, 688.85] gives 90.1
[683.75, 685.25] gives 92.1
